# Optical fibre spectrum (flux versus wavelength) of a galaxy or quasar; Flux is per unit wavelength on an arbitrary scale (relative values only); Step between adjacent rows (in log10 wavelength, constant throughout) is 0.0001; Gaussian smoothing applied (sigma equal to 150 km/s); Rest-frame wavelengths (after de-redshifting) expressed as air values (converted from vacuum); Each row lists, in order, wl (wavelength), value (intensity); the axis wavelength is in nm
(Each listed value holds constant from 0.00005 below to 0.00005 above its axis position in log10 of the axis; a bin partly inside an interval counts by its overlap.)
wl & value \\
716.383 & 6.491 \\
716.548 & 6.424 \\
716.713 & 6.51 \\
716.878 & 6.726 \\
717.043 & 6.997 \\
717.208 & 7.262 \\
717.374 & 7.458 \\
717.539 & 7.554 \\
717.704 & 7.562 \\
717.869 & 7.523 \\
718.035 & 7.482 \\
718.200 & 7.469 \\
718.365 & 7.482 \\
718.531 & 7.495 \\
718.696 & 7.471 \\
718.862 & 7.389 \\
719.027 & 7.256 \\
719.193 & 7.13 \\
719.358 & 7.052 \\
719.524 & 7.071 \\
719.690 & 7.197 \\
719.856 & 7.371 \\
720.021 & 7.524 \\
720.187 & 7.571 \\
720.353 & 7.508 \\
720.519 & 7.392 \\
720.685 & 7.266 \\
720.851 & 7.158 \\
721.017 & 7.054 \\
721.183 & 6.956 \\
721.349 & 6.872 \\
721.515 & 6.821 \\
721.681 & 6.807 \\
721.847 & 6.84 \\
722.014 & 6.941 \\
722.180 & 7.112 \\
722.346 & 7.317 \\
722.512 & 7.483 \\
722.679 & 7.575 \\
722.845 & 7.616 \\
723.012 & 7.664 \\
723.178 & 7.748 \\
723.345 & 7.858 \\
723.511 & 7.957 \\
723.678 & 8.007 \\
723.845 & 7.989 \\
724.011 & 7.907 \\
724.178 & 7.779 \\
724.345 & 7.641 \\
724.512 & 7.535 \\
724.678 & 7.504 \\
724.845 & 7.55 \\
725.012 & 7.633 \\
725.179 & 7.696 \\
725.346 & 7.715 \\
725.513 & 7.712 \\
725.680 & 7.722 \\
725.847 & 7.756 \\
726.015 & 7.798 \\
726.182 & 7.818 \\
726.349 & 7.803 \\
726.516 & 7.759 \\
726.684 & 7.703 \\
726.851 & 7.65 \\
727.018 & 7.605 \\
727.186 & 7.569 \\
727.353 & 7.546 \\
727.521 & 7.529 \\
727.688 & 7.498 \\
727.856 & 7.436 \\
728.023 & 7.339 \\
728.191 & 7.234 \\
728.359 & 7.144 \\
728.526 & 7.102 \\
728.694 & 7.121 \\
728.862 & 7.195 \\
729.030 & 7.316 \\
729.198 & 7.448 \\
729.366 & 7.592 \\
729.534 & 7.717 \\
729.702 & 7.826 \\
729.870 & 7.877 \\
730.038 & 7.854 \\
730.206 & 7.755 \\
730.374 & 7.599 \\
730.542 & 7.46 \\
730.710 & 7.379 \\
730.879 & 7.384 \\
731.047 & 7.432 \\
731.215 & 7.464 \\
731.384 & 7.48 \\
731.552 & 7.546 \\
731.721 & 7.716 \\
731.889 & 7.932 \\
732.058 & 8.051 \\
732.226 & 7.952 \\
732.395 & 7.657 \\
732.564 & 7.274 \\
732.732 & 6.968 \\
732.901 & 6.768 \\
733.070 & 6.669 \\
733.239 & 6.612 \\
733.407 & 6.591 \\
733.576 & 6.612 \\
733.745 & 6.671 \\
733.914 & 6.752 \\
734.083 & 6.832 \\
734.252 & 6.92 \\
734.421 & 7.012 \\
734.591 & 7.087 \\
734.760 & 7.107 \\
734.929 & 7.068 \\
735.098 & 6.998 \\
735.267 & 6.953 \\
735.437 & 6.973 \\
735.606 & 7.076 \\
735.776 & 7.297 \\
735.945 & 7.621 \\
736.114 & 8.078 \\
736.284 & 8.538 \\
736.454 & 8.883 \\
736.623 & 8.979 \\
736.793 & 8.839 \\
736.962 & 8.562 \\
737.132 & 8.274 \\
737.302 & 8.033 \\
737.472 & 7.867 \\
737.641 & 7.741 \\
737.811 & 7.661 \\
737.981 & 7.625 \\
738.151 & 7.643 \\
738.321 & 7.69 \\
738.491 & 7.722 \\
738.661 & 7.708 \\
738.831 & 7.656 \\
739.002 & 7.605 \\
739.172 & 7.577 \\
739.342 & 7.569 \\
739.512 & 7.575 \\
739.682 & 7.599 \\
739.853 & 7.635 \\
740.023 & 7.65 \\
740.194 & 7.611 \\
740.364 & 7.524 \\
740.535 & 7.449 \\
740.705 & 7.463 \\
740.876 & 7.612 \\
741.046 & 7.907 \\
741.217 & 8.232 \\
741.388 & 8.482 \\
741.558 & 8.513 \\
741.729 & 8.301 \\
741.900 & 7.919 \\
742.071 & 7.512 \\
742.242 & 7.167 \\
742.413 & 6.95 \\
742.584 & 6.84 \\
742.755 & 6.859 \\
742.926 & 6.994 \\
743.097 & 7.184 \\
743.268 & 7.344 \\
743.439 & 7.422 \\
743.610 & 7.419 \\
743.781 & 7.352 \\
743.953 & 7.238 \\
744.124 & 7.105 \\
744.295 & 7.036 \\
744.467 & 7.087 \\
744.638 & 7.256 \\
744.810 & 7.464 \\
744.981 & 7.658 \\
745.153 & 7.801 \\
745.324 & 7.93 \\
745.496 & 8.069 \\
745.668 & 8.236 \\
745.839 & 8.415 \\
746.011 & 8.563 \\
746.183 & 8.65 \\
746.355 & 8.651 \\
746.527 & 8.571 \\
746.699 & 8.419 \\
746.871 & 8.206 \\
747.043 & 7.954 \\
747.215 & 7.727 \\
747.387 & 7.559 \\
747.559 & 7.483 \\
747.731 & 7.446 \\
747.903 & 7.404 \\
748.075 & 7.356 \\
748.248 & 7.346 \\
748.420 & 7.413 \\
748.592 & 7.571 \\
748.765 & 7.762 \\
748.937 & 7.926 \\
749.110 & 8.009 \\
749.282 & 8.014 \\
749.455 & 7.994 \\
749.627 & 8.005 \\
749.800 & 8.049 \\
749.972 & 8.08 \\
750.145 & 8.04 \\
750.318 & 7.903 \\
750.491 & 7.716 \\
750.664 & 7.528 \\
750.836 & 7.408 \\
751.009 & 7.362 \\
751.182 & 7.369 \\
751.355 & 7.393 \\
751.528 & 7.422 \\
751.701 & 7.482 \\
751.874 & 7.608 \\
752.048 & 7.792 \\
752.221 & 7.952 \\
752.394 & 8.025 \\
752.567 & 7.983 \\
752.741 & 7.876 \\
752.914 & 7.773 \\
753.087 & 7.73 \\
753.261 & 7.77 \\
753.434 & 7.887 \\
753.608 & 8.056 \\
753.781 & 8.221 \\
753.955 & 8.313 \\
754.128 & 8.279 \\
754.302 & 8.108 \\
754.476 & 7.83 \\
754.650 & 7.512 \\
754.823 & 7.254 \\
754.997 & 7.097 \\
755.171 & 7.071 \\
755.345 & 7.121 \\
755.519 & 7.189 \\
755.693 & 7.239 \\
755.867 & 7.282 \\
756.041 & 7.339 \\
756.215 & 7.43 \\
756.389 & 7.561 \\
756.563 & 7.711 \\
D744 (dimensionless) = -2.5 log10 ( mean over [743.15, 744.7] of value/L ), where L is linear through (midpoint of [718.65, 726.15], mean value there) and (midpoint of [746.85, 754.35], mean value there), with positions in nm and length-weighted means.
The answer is 0.06 mag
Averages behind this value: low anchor 7.45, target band 7.25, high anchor 7.78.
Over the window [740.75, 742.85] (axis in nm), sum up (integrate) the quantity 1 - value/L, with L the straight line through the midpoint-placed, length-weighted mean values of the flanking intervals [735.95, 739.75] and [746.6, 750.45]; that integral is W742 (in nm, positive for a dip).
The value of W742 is 0.060 nm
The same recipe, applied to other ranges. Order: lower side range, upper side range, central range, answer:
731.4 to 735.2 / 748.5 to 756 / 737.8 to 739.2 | -0.07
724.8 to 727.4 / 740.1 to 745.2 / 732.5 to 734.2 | 0.19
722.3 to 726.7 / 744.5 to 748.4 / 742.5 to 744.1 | 0.14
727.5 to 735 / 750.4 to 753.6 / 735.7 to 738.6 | -0.25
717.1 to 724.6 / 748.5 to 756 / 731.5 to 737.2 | 0.08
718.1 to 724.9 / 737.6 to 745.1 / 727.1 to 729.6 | 0.02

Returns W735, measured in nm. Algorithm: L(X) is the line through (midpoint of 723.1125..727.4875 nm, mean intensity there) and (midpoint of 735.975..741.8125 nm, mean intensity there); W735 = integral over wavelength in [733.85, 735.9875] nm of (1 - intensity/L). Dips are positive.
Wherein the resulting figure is 0.22 nm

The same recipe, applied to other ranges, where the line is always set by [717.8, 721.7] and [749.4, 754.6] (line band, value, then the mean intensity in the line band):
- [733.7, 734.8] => 0.09 nm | 6.91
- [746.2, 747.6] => -0.07 nm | 8.12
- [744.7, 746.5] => -0.10 nm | 8.14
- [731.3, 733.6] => 0.06 nm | 7.29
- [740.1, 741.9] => -0.06 nm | 7.91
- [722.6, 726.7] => -0.21 nm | 7.74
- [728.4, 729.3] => 0.02 nm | 7.24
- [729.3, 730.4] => -0.05 nm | 7.76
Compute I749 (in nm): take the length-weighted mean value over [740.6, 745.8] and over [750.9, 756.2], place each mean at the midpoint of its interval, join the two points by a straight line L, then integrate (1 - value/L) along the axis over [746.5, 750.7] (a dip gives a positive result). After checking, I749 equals -0.12 nm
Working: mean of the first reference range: 7.55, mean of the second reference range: 7.64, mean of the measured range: 7.81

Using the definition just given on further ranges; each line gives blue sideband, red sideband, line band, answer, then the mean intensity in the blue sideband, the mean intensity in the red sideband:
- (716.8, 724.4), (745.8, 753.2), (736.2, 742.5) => -0.17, 7.38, 7.83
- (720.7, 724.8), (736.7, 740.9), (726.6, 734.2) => 0.21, 7.42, 7.76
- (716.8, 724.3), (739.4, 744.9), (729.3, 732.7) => -0.09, 7.37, 7.49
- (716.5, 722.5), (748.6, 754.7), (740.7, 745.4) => 0.10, 7.2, 7.83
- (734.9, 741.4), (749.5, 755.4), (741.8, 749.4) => 0.10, 7.77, 7.74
